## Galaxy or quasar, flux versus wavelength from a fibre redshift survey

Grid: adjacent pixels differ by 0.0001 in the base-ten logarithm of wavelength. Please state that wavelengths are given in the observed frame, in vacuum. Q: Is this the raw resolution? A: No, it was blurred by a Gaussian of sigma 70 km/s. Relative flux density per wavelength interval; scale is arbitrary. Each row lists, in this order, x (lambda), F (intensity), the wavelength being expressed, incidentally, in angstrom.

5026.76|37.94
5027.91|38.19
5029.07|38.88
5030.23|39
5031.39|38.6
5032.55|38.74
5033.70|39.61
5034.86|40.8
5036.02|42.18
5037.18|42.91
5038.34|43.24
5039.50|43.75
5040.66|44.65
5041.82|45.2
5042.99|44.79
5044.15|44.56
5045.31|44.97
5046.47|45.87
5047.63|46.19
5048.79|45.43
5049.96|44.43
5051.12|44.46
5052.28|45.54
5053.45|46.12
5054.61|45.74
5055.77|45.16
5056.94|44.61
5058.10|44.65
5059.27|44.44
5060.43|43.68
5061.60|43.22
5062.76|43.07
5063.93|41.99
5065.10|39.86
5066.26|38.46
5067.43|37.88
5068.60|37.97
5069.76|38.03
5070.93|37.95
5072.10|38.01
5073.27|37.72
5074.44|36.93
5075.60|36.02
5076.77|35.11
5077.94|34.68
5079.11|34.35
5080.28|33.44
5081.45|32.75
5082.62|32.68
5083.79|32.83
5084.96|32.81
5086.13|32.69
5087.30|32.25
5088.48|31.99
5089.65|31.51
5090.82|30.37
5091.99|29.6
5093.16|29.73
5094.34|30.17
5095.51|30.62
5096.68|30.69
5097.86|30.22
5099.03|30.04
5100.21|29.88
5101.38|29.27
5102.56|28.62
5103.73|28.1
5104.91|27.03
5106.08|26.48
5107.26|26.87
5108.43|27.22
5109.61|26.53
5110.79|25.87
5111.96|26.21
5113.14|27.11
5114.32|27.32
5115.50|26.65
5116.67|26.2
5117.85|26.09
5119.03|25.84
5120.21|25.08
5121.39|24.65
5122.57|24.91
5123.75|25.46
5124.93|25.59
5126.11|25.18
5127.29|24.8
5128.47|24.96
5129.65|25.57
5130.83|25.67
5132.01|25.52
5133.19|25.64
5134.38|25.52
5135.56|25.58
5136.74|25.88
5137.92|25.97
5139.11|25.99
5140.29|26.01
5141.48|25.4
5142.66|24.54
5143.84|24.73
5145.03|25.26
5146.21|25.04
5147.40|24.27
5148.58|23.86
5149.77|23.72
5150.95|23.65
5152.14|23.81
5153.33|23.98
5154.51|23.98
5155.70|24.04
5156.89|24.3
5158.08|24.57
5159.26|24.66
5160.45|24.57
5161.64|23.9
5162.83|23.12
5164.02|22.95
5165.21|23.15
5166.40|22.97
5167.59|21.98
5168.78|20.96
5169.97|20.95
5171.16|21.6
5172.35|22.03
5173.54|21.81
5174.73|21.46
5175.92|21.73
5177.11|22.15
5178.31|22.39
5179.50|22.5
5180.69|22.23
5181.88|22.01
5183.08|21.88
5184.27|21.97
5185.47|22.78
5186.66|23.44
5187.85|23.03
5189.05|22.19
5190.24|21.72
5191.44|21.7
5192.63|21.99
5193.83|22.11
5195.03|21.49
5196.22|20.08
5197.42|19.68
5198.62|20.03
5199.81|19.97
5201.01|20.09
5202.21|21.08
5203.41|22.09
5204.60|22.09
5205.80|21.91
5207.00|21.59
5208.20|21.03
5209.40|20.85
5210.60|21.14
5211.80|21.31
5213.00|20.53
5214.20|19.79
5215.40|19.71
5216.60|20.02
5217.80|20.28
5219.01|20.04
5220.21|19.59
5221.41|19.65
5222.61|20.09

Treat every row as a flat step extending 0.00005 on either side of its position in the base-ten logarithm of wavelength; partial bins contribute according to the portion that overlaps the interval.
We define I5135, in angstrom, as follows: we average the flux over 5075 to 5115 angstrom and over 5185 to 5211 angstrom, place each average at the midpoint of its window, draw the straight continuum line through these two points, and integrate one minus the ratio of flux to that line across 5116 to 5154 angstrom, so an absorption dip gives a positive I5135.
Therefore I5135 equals 2.44 angstrom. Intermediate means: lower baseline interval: 30.3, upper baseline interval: 21.5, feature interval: 25.1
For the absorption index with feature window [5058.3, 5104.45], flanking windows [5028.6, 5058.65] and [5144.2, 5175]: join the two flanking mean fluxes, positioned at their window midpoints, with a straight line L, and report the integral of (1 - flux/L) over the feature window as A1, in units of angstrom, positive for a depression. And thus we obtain 3.0 angstrom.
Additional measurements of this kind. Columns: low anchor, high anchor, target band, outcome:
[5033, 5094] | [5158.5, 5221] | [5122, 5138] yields 2.5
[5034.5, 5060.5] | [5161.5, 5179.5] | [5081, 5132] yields 8.5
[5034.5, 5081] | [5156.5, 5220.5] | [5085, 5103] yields 2.8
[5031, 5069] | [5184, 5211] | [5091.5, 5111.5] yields 3.9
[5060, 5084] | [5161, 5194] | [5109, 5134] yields 3.8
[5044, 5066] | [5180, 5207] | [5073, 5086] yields 1.9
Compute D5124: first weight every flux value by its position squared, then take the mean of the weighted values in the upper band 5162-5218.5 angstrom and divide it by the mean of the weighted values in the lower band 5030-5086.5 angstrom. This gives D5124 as 0.6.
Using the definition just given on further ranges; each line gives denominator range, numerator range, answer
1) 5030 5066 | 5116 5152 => 0.60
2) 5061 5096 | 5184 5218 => 0.63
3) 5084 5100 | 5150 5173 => 0.77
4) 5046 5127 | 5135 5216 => 0.69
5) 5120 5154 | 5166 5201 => 0.88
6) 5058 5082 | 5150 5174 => 0.62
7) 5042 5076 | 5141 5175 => 0.58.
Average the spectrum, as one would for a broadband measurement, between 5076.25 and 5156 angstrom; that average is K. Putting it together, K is 27.6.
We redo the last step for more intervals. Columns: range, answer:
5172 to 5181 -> 22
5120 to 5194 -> 23.7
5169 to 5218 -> 21.4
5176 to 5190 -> 22.4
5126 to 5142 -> 25.6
